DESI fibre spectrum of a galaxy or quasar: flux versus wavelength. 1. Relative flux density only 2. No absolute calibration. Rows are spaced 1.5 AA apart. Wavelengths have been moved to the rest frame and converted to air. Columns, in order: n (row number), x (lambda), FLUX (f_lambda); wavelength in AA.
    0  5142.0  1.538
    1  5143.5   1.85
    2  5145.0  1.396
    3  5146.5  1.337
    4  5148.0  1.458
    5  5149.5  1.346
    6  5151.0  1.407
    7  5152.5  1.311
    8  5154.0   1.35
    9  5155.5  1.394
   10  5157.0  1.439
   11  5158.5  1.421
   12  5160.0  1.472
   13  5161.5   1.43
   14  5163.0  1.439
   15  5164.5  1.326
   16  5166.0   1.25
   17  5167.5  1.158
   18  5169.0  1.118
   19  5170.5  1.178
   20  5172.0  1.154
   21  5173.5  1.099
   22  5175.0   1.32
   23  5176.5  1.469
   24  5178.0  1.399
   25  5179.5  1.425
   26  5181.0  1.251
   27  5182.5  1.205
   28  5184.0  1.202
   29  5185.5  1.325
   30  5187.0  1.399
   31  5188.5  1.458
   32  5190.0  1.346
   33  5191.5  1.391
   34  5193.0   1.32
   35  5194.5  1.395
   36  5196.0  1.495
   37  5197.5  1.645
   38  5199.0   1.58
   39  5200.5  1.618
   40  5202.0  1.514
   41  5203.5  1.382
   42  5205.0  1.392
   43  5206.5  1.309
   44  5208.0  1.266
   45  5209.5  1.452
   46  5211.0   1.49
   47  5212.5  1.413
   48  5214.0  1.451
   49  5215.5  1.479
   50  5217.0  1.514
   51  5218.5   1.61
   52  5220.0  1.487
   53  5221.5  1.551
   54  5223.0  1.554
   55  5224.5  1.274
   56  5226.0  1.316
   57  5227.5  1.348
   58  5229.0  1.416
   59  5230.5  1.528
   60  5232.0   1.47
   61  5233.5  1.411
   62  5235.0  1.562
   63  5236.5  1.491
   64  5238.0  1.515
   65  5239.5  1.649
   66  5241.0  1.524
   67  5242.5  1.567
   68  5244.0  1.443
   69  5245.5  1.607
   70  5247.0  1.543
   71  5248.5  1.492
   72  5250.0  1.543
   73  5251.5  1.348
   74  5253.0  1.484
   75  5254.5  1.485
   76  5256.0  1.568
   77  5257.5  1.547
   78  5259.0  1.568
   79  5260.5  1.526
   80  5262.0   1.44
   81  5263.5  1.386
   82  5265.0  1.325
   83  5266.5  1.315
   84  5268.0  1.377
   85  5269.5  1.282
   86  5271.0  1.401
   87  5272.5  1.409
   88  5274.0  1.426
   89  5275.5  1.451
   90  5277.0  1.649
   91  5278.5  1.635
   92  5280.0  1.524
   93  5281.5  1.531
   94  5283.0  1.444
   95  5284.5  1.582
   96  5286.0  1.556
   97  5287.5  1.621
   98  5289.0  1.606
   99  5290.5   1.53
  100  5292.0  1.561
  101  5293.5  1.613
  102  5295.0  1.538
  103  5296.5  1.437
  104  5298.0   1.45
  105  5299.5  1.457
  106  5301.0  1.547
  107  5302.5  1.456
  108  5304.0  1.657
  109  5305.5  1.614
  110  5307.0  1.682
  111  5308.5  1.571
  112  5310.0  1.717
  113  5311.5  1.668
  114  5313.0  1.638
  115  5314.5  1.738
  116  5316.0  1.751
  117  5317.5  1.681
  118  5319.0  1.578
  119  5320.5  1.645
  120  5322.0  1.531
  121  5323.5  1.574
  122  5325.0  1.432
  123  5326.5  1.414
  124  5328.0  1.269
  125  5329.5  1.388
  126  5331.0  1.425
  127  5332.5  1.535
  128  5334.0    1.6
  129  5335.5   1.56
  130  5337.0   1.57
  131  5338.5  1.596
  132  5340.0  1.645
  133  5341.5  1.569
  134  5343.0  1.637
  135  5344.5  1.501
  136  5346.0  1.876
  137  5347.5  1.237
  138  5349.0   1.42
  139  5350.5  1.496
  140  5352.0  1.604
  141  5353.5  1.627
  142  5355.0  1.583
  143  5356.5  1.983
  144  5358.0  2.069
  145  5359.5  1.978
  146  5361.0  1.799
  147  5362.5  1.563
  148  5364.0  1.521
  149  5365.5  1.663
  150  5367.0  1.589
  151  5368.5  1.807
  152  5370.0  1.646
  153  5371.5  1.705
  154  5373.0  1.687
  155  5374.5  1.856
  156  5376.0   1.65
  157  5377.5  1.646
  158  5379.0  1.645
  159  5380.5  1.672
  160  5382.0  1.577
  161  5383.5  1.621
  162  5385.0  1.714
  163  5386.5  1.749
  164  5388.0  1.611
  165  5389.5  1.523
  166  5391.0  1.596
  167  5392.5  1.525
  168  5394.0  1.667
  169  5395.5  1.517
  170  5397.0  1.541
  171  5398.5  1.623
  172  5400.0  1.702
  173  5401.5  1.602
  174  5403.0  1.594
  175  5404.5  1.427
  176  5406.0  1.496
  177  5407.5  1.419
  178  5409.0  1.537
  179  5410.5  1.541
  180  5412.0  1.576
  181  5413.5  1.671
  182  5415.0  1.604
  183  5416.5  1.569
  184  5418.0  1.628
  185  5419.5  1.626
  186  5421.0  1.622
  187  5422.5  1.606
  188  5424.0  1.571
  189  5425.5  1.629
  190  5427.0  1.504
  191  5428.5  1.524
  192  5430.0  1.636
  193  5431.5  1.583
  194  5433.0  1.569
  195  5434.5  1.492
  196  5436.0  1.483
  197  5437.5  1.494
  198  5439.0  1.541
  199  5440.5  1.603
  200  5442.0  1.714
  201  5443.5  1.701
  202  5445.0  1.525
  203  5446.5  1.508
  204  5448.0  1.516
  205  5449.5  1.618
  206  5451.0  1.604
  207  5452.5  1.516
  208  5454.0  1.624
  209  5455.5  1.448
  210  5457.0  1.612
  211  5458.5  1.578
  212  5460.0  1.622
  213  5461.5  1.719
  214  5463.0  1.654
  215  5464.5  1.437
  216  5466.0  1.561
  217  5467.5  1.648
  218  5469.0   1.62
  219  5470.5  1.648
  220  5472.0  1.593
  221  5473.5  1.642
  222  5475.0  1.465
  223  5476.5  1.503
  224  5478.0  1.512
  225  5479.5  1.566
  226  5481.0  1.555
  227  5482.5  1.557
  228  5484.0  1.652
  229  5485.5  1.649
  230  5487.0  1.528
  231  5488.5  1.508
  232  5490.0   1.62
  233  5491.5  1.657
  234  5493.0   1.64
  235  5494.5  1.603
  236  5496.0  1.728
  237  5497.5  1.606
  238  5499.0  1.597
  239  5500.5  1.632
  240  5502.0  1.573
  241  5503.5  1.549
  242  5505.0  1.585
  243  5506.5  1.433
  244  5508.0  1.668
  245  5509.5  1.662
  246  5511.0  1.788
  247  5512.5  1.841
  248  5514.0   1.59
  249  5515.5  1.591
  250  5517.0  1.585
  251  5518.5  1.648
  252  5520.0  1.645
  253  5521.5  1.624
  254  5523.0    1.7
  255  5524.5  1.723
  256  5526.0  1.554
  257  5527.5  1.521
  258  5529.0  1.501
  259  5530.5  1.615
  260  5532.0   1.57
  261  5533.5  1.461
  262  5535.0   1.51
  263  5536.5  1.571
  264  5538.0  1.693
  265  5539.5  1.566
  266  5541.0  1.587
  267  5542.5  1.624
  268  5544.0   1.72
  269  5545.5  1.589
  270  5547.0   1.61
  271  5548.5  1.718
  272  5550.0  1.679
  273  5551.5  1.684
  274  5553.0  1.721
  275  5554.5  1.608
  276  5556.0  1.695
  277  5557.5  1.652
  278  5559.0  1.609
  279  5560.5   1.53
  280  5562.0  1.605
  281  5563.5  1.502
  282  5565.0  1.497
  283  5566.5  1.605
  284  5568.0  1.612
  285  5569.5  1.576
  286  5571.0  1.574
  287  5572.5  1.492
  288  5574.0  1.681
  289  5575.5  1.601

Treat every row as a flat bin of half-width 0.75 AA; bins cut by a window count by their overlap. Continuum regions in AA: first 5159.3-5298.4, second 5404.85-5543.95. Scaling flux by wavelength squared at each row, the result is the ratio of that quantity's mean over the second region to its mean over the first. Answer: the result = 1.21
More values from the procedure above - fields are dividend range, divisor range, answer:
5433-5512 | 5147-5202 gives 1.30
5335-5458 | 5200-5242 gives 1.17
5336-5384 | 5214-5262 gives 1.16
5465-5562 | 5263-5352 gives 1.13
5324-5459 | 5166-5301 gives 1.17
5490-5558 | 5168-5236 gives 1.31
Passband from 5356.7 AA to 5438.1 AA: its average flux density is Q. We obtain 1.62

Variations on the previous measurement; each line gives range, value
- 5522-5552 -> 1.61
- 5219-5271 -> 1.47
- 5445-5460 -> 1.56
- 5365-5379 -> 1.69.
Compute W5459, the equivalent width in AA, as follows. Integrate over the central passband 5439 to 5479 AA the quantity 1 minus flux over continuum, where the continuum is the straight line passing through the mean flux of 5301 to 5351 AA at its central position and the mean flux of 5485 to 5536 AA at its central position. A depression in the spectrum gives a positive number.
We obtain 0.33 AA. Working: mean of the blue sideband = 1.57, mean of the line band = 1.58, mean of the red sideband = 1.61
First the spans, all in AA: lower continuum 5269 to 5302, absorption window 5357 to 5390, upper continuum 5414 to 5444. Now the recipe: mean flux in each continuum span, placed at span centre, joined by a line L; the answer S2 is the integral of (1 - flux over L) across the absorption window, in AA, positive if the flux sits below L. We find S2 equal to -3.0 AA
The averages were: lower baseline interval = 1.51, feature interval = 1.7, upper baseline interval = 1.58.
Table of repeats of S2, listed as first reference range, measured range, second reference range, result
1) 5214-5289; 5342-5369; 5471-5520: -2.2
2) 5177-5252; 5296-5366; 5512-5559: -3.8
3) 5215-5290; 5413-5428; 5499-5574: -0.4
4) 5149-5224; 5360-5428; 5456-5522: -3.5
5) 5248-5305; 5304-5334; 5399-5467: -1.2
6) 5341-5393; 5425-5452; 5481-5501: 1.0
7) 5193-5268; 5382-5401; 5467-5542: -0.8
